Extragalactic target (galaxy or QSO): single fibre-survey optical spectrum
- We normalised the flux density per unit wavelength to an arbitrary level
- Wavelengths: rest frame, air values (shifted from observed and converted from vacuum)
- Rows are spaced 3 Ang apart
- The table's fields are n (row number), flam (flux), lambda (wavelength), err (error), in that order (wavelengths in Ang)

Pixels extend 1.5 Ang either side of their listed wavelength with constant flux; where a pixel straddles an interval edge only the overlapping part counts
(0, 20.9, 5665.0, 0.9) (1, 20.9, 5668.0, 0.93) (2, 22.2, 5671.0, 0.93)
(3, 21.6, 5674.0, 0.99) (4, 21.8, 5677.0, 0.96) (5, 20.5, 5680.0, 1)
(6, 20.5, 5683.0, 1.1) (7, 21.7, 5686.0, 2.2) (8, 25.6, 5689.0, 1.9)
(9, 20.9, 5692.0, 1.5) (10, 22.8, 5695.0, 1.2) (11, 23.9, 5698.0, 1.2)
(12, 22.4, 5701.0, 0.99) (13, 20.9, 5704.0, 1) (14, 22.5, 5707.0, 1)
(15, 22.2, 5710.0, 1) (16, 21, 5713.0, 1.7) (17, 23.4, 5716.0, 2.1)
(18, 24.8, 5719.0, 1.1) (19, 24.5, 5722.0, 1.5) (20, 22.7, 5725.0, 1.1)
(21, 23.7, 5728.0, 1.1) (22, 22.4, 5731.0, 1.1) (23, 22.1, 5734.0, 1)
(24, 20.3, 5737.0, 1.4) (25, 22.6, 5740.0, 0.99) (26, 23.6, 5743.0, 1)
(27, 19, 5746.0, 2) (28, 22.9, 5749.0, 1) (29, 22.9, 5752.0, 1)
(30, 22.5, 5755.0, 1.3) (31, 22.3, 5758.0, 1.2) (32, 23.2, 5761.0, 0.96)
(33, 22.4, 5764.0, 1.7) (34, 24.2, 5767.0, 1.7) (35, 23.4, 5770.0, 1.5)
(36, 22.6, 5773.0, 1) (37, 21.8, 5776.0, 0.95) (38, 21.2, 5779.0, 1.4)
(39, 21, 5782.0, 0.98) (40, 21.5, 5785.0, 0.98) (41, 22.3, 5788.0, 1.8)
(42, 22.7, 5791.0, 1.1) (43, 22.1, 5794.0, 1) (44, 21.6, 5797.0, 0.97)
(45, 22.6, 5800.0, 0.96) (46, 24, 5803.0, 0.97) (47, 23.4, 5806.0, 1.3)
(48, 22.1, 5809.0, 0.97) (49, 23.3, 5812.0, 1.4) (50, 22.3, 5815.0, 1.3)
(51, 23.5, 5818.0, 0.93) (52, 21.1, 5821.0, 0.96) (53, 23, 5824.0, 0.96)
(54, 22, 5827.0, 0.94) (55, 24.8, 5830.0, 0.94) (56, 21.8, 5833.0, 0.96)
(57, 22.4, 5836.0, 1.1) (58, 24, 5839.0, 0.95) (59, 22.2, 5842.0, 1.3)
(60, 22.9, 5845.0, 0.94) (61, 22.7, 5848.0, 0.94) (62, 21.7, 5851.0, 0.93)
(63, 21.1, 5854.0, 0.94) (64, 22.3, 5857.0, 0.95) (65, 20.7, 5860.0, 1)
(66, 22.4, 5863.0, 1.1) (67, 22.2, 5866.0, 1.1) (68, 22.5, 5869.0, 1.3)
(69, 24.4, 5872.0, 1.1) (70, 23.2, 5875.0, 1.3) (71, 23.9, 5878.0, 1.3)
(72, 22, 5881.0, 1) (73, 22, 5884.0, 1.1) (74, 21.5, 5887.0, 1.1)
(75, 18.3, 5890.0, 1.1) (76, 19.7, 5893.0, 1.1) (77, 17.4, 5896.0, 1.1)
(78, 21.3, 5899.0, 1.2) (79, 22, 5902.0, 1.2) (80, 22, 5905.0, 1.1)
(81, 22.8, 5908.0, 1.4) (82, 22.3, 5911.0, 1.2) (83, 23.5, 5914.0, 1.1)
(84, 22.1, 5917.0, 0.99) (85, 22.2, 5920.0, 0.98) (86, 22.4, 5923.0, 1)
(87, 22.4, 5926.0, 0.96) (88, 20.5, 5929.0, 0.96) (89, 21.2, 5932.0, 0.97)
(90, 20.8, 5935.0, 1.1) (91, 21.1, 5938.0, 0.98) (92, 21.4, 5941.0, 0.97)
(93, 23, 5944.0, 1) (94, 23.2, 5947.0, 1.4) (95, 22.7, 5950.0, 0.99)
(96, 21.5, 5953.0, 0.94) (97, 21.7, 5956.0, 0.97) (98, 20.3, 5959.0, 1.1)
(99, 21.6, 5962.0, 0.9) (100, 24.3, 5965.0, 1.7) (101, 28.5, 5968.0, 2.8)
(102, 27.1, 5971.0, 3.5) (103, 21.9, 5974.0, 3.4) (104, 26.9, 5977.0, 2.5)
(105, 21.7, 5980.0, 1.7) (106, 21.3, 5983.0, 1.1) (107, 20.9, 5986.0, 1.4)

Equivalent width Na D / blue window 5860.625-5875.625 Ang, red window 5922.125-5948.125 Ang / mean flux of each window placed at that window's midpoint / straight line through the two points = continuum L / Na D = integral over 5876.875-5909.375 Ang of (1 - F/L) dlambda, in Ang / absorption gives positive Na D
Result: 1.84 Ang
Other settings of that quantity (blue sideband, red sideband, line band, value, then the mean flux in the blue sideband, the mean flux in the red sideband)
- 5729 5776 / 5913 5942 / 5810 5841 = -0.9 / 22.4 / 21.7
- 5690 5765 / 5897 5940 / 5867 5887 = -0.8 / 22.5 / 21.8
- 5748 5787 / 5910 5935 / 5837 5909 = 0.8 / 22.4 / 22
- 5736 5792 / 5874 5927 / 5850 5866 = 0.1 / 22.2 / 21.7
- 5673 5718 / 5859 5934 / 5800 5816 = -0.8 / 22.1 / 21.8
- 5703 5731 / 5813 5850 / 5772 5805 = 0.9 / 22.9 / 22.7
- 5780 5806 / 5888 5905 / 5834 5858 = -1.5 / 22.3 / 20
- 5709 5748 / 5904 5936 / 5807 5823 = -0.2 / 22.5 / 22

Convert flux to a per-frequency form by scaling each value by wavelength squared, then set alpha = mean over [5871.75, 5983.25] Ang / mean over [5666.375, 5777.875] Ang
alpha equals 1.07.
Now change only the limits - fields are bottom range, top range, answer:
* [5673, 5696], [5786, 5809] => 1.07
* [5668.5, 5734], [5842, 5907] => 1.03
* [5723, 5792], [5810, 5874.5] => 1.04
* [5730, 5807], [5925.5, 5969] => 1.06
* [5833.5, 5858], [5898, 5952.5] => 1.01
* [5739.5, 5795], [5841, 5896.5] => 1.01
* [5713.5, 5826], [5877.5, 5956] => 1.01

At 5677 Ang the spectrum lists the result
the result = 21.8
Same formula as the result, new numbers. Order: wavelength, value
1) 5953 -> 21.5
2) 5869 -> 22.5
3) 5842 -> 22.2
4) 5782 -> 21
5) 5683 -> 20.5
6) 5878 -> 23.9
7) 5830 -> 24.8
